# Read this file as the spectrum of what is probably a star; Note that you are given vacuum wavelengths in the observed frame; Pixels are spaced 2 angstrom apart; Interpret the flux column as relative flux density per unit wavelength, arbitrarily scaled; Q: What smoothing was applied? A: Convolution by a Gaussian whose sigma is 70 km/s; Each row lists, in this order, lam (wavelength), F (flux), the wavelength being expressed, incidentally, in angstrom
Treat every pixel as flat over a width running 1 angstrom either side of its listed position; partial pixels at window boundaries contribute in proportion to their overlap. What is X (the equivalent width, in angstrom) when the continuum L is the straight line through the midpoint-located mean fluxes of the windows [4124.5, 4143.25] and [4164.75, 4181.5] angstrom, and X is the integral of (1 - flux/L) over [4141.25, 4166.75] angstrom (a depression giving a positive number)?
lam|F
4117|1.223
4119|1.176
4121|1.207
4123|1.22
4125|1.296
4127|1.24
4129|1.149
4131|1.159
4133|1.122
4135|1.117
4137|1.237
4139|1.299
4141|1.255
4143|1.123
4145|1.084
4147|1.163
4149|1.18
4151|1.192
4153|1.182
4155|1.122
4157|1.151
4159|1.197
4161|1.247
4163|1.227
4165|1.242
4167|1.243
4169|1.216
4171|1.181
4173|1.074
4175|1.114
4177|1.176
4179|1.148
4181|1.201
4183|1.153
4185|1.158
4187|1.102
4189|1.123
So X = 0.1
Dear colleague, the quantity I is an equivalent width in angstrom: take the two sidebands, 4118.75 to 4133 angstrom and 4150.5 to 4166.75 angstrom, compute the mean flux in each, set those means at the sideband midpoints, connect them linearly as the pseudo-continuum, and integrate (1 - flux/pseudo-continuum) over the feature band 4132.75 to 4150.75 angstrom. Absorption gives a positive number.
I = 0.3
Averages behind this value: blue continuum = 1.2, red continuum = 1.2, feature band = 1.18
